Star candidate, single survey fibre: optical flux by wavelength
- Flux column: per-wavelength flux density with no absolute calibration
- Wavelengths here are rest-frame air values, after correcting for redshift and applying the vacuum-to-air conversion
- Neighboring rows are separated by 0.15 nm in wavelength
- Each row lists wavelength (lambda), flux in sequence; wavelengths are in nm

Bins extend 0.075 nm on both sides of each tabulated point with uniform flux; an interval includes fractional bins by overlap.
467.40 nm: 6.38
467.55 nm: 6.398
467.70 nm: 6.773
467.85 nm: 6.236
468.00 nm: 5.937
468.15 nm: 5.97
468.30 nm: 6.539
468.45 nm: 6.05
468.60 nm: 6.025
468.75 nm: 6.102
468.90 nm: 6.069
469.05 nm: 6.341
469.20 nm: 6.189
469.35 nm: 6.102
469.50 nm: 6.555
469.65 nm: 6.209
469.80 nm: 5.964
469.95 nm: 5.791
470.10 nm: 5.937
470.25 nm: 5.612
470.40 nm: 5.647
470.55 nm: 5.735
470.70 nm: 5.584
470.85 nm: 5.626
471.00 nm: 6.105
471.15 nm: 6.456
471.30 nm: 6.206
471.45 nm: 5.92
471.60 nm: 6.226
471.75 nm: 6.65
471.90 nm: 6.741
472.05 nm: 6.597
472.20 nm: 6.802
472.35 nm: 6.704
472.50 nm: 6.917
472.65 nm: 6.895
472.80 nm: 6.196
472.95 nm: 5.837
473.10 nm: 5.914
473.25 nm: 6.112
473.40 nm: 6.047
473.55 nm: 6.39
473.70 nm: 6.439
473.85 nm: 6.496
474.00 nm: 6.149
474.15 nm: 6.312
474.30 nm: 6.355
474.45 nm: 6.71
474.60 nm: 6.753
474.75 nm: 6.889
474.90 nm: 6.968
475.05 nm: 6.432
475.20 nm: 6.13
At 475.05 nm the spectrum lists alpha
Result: 6.432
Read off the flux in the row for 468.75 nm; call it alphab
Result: 6.102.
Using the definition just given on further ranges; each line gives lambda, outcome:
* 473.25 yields 6.112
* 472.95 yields 5.837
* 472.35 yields 6.704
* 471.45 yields 5.92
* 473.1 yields 5.914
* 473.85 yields 6.496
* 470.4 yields 5.647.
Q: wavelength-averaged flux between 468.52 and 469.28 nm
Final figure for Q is 6.14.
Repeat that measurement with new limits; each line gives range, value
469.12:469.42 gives 6.15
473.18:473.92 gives 6.3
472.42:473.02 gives 6.47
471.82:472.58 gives 6.75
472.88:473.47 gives 5.98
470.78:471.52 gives 6.07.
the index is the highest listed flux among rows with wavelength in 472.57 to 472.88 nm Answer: 6.895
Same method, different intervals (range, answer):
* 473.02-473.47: 6.112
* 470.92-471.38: 6.456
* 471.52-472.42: 6.802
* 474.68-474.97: 6.968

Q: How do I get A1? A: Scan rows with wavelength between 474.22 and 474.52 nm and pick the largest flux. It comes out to 6.71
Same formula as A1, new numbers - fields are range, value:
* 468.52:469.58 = 6.555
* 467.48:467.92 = 6.773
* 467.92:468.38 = 6.539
